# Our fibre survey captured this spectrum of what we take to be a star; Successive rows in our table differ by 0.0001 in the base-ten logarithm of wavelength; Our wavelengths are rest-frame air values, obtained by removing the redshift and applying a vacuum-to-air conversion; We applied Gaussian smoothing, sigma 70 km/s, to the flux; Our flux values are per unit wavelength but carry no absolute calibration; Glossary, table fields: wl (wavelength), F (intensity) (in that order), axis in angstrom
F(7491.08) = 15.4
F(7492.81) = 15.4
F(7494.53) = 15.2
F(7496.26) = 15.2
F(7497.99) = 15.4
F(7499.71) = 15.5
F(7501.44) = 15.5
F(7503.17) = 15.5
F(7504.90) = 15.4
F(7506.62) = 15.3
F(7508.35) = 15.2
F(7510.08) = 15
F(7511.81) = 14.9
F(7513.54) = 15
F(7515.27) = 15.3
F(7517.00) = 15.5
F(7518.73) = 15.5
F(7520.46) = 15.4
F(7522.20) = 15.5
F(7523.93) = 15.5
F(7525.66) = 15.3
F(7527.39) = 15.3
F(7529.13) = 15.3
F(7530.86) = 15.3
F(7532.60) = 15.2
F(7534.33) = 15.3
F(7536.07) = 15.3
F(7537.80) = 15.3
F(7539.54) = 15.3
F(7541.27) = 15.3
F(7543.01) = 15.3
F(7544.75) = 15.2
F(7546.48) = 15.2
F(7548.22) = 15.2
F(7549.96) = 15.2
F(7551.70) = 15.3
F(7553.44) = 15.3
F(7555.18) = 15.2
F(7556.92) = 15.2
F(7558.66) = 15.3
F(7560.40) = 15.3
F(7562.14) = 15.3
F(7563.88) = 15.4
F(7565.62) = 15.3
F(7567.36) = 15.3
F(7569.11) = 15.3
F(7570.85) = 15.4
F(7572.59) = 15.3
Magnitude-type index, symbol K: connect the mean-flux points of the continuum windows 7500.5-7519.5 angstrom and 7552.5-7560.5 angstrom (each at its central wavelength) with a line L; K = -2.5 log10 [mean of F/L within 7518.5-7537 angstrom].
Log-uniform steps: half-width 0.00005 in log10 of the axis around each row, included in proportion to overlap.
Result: -0.01 mag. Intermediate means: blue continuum 15.3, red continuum 15.3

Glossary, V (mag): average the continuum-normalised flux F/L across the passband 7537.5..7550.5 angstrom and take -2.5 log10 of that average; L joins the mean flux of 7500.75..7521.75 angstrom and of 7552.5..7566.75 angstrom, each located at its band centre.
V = 0.00 mag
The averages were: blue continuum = 15.3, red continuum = 15.3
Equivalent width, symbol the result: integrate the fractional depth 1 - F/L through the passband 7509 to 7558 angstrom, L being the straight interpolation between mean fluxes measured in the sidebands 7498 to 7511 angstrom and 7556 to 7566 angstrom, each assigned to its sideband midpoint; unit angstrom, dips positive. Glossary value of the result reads 0.2 angstrom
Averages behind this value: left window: 15.4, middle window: 15.3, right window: 15.3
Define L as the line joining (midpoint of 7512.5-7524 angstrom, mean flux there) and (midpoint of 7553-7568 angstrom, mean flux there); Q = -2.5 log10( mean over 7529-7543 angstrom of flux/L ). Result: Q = 0.00 mag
